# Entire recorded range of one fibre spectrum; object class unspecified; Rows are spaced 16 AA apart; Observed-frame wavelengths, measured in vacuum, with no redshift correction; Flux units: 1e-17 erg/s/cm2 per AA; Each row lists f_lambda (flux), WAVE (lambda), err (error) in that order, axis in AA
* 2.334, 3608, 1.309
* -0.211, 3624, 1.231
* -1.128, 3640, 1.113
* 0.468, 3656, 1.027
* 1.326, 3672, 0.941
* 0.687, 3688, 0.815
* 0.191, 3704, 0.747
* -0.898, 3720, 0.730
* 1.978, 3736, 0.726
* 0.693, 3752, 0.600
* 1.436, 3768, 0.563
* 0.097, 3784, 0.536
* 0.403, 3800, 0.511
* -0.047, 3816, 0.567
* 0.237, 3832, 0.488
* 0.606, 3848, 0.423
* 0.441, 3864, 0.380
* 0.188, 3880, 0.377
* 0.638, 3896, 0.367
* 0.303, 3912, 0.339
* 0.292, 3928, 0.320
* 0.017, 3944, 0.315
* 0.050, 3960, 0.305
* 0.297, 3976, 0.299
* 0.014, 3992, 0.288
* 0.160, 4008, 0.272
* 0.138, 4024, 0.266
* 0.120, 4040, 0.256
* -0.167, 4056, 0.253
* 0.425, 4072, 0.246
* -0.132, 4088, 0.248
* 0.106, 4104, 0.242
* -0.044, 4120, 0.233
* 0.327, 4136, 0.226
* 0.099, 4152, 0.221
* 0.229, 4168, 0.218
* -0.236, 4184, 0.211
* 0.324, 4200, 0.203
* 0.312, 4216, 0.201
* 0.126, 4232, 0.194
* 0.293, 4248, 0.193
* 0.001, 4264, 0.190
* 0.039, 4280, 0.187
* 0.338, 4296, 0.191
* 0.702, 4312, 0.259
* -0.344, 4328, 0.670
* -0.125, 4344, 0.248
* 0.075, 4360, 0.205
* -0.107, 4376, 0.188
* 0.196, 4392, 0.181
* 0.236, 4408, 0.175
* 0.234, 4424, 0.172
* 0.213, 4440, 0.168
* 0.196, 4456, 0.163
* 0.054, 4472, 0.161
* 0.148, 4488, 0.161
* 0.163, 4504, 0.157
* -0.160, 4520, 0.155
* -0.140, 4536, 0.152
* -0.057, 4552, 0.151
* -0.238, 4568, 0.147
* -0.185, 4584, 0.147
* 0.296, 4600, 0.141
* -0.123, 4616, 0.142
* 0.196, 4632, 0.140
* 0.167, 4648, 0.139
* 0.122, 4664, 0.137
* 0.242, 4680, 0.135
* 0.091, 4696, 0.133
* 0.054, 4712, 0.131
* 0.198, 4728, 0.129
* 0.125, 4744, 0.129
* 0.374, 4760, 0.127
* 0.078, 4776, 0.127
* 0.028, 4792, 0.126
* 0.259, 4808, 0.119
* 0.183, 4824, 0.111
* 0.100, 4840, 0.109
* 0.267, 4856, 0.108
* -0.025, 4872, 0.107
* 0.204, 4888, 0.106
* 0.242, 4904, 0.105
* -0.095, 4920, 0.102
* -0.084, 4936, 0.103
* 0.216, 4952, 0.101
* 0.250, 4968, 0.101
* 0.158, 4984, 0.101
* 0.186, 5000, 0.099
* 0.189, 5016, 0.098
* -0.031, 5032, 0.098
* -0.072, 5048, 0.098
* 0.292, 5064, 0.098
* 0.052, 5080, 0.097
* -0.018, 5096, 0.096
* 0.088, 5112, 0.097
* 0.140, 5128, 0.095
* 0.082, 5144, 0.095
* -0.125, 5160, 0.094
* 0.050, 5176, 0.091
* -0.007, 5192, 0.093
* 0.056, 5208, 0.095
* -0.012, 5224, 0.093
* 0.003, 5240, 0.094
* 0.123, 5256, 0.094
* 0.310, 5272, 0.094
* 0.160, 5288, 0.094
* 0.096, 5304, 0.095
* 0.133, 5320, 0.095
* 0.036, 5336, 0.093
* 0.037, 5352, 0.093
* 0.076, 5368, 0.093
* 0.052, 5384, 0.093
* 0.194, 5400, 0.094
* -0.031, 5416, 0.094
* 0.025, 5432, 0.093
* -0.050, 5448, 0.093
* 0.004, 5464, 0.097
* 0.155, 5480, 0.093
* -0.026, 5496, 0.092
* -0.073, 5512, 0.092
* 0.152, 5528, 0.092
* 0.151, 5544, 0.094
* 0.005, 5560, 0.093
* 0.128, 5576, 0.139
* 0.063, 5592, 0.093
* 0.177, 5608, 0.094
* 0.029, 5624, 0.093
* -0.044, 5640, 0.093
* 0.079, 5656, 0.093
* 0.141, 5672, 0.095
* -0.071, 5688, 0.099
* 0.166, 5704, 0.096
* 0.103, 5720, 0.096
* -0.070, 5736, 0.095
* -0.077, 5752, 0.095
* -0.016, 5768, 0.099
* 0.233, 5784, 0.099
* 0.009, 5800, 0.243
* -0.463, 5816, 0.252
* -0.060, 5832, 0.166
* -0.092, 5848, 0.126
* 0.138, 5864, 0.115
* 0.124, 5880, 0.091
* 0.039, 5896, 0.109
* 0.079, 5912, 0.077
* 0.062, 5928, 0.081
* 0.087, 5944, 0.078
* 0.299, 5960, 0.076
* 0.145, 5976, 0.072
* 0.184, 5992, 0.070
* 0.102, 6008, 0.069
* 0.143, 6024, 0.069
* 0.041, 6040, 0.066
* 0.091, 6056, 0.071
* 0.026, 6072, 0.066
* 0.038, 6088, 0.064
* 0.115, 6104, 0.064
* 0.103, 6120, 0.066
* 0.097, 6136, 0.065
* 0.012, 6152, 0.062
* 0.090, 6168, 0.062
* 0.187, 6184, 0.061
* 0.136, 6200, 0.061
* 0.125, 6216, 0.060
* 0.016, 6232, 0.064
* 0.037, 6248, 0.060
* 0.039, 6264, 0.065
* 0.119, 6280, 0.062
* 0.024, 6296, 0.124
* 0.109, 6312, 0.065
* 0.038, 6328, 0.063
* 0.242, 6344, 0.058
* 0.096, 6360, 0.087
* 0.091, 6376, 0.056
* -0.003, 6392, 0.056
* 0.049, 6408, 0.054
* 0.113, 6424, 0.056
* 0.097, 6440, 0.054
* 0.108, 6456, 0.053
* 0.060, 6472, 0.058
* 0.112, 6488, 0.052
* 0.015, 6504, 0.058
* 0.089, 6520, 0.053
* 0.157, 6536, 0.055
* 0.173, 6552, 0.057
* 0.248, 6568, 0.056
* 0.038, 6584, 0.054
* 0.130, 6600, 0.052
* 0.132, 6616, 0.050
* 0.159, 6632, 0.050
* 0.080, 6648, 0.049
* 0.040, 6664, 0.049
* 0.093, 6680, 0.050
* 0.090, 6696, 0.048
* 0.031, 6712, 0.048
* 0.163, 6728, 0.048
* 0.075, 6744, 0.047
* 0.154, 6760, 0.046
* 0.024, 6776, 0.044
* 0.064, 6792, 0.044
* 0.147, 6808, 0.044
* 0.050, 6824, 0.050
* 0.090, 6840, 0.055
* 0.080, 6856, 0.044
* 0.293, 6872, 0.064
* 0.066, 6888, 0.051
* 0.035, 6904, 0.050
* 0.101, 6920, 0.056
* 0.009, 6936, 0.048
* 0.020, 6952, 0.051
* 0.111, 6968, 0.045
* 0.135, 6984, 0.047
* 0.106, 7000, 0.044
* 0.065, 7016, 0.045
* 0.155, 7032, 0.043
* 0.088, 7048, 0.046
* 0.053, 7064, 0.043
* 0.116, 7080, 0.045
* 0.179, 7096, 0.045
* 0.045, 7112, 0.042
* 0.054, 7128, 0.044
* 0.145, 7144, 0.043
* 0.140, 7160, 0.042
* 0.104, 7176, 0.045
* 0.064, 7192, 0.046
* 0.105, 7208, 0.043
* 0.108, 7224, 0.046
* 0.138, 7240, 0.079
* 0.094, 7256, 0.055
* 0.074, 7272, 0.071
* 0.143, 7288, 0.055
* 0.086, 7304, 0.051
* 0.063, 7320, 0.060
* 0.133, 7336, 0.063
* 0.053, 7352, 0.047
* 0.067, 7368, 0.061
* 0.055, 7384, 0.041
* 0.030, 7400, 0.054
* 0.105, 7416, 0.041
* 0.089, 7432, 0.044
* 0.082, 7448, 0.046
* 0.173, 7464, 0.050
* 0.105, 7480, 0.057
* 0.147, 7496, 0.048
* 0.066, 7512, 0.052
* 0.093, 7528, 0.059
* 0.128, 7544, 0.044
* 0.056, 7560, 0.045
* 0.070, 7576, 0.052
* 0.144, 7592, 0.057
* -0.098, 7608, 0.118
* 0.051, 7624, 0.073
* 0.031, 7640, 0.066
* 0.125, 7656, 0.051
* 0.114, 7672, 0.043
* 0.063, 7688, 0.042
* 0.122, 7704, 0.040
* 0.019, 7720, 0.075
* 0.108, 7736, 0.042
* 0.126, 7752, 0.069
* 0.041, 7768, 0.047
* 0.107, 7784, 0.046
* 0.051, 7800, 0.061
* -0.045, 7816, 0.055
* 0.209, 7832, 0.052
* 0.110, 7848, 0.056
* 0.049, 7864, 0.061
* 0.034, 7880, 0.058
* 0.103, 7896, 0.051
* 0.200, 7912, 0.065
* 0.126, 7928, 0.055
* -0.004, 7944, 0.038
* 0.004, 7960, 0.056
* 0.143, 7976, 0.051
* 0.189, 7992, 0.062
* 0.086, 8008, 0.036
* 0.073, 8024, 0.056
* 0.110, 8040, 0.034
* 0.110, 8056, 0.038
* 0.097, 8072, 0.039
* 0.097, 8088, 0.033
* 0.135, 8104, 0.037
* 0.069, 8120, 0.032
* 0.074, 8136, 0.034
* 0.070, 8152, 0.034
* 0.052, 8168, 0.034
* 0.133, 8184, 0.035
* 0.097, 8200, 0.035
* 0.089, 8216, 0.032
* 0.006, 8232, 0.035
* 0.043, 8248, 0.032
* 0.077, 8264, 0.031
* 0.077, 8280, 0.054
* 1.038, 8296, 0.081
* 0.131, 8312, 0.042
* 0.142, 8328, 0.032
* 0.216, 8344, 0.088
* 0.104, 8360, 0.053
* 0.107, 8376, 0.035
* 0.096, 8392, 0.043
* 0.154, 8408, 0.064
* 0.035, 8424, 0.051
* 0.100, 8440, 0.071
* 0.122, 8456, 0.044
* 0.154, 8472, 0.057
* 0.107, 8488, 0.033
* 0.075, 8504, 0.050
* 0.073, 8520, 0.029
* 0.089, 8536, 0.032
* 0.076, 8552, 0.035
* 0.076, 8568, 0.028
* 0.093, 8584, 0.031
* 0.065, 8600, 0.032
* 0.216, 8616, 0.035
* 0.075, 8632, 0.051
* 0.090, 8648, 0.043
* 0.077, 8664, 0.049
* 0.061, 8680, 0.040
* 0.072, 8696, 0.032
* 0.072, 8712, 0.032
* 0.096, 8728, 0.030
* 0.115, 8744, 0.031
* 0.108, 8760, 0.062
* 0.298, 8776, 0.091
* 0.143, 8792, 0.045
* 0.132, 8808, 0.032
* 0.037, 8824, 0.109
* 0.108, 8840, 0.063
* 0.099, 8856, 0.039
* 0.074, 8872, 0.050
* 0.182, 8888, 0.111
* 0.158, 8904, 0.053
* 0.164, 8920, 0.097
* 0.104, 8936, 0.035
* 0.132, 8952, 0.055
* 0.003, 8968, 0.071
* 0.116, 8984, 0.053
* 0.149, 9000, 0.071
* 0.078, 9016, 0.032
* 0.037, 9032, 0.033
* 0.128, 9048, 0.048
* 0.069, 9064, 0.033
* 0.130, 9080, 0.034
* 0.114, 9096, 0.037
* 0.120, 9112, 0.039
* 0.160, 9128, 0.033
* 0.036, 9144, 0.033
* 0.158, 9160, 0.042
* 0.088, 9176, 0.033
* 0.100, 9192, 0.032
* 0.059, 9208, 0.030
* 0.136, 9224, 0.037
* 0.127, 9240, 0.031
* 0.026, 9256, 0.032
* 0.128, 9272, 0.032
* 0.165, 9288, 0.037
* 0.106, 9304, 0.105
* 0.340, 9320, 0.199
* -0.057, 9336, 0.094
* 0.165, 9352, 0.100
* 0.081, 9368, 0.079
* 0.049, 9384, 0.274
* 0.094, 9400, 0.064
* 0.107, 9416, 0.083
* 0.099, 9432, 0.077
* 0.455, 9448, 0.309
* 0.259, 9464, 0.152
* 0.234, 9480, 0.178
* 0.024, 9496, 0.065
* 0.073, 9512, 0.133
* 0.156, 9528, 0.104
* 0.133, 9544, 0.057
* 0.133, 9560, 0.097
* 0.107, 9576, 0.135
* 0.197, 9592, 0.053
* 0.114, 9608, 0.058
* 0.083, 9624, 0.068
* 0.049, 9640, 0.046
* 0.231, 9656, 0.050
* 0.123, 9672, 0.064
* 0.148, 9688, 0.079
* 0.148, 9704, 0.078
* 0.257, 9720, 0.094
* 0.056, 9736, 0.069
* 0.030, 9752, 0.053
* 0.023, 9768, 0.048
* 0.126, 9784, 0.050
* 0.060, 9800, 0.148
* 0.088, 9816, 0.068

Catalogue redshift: 1.225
